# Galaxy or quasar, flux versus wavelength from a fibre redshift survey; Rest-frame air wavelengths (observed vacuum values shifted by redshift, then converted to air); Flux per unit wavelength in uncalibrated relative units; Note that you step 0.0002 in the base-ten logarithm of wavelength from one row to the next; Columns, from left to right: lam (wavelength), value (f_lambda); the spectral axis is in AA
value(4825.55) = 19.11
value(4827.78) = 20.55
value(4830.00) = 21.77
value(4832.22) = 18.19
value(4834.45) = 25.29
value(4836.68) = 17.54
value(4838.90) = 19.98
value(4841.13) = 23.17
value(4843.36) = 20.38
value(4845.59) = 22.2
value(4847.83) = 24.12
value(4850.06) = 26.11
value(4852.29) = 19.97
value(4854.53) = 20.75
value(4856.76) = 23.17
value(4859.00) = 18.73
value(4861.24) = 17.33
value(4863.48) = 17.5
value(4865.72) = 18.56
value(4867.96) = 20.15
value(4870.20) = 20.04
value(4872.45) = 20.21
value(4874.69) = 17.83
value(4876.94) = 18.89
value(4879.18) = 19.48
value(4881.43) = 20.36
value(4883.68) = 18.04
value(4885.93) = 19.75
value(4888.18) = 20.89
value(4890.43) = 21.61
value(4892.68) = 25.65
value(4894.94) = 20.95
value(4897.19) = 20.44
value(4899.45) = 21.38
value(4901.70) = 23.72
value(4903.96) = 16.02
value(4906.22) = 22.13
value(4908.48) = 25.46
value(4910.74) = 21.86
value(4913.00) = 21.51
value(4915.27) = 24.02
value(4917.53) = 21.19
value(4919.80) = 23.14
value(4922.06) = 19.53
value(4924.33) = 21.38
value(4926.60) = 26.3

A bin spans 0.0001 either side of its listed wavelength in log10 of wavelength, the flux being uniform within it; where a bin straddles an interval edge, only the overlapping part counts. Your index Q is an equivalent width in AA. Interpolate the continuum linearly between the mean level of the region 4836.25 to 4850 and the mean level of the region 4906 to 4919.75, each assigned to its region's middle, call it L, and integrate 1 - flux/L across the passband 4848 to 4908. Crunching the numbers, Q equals 4.8 AA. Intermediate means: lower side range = 21.8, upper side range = 22.8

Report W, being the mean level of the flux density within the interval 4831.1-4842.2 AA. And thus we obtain 20.8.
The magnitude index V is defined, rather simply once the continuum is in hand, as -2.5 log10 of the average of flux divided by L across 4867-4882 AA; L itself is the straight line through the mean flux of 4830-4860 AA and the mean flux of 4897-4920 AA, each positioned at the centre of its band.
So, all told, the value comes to 0.115 mag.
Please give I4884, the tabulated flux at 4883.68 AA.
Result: 18.04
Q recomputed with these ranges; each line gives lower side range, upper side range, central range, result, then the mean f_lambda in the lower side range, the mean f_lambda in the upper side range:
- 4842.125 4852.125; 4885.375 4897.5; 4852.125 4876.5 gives 3.26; 22.9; 21.7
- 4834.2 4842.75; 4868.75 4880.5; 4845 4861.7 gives -1.09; 21.1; 19.3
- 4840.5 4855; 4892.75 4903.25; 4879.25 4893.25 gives 0.76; 22.4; 21.8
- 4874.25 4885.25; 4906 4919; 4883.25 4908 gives -0.43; 19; 22.7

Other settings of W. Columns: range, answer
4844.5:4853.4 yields 23.1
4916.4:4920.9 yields 22.1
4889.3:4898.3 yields 22.2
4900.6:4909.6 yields 21.8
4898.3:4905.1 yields 20.4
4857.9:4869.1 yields 18.5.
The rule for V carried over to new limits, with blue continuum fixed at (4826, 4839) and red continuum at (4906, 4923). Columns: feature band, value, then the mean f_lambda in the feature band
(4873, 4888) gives 0.13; 19.2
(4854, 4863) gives 0.07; 19.8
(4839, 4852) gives -0.10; 22.7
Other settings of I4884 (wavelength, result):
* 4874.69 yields 17.83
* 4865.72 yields 18.56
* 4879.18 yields 19.48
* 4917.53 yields 21.19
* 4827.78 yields 20.55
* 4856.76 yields 23.17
